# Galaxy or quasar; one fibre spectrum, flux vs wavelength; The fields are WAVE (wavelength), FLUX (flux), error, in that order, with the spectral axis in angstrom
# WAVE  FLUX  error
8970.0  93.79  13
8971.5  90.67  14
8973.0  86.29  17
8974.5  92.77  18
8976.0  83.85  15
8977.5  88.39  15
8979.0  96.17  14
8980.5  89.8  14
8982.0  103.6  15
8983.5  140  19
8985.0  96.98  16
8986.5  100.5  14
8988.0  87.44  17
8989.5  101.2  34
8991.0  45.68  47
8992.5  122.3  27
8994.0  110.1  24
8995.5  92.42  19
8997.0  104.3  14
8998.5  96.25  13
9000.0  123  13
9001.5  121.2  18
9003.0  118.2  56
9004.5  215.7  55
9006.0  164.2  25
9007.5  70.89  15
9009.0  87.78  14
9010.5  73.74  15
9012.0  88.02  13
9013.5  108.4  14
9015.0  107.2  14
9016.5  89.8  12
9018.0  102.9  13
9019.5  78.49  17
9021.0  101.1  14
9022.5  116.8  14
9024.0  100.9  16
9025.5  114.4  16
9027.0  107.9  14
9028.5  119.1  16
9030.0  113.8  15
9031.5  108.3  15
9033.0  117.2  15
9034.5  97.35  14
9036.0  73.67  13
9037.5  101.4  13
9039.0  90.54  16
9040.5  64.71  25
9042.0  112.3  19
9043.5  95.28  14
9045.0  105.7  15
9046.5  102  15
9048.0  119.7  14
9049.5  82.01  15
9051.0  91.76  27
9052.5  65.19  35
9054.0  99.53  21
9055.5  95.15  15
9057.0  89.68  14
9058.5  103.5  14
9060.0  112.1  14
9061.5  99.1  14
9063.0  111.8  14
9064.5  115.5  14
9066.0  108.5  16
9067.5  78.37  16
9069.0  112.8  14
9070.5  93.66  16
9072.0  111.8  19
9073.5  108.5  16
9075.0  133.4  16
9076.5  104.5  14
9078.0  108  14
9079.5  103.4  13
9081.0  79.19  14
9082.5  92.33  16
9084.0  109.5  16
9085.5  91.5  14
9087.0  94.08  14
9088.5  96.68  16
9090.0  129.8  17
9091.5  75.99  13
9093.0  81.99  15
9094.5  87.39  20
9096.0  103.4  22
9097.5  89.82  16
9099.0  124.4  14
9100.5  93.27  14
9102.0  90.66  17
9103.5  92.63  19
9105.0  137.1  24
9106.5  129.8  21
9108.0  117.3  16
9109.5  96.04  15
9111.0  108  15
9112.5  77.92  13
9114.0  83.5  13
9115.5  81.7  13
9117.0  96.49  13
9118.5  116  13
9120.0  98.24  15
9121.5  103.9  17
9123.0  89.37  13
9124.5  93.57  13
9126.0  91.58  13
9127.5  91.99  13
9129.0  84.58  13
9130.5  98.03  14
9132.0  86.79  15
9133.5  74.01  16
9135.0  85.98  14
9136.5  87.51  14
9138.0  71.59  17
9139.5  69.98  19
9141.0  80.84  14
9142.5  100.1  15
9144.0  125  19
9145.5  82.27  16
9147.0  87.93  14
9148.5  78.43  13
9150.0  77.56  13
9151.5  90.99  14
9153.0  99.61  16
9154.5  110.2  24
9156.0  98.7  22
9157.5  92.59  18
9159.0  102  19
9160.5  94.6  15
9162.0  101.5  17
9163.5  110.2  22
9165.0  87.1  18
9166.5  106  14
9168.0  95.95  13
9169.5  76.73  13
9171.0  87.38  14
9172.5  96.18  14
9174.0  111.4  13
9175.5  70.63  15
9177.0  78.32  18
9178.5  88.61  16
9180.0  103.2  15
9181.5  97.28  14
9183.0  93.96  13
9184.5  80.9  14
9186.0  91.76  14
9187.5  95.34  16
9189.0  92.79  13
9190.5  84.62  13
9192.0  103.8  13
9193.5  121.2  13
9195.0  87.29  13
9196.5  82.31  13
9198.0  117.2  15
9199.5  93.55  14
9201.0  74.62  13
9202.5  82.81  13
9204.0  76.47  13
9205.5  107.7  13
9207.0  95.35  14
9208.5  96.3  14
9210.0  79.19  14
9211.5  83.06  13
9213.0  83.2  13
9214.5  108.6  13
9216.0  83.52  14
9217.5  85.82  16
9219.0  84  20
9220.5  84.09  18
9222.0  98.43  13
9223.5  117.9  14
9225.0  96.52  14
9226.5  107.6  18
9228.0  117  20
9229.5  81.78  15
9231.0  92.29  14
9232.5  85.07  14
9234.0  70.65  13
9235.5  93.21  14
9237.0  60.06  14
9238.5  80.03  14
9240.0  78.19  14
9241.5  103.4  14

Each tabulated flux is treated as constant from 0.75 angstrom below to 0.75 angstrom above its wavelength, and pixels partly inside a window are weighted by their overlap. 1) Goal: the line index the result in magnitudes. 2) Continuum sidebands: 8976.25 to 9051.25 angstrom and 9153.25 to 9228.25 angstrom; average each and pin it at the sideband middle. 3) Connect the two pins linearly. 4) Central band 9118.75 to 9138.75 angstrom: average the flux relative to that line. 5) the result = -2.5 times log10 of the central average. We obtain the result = 0.089 mag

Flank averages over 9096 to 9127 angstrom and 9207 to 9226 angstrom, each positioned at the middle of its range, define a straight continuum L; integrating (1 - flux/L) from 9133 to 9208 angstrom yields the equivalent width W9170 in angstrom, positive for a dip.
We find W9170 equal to 2.8 angstrom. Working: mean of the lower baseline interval 101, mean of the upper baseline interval 92.1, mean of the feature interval 92.1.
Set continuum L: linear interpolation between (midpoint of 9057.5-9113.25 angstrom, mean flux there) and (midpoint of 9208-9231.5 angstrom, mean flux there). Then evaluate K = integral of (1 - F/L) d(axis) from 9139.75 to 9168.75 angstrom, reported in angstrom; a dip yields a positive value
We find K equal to 0.8 angstrom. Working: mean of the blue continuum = 103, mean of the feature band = 95.4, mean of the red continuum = 93.7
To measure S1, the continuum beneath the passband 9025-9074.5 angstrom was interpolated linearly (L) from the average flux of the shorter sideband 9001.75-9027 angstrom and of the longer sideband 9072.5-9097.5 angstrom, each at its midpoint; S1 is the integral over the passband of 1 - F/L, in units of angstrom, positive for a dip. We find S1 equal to 1.7 angstrom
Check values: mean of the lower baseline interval 109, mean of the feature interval 101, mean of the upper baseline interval 99.8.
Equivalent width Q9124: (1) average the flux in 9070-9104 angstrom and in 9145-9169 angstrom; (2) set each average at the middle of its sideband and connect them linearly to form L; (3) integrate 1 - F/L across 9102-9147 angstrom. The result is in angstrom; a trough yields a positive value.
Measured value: 1.1 angstrom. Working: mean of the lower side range 99.9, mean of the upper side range 94.7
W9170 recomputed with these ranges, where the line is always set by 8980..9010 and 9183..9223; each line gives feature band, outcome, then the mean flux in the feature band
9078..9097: 1.1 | 95.9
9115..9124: 0.1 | 97.9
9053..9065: 0.2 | 102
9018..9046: 1.4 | 101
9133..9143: 1.6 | 81.1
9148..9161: 0.2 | 94.1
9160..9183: 0.1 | 93.7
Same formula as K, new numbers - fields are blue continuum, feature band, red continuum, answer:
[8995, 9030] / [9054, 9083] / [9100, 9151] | -0.5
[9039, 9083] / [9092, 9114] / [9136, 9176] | -1.0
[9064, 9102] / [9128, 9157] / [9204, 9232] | 2.6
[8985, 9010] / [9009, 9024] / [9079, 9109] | 1.6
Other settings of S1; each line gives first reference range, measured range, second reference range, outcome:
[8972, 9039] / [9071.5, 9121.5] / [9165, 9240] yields -1.79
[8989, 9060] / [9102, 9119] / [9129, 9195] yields -1.15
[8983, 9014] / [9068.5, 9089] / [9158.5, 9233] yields -0.16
